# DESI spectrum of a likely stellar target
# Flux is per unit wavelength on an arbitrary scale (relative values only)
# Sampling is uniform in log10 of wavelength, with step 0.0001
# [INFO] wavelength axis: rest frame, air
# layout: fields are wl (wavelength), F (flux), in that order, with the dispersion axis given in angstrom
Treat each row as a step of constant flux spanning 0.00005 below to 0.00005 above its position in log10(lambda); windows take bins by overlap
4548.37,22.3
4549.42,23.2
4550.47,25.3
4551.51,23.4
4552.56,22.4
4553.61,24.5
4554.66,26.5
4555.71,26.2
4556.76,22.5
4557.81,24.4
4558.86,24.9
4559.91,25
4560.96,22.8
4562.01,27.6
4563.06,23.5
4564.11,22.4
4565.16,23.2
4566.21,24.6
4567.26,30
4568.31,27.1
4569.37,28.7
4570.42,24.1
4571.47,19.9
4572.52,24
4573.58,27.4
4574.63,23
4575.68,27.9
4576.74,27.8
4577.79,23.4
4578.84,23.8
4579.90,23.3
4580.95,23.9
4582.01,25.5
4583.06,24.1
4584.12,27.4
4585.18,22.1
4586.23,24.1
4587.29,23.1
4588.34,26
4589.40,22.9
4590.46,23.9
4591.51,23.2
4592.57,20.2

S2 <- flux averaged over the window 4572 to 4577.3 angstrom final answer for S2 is 26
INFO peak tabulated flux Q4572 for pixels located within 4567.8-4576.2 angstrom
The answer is 28.7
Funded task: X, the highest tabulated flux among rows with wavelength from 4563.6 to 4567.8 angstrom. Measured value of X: 30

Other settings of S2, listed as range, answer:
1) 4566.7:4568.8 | 28.6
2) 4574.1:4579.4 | 25.2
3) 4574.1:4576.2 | 25.5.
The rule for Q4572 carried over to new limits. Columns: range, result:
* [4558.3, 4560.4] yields 25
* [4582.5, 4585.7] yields 27.4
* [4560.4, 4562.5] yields 27.6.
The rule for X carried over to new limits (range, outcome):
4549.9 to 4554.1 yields 25.3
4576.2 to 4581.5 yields 27.8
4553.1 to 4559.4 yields 26.5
